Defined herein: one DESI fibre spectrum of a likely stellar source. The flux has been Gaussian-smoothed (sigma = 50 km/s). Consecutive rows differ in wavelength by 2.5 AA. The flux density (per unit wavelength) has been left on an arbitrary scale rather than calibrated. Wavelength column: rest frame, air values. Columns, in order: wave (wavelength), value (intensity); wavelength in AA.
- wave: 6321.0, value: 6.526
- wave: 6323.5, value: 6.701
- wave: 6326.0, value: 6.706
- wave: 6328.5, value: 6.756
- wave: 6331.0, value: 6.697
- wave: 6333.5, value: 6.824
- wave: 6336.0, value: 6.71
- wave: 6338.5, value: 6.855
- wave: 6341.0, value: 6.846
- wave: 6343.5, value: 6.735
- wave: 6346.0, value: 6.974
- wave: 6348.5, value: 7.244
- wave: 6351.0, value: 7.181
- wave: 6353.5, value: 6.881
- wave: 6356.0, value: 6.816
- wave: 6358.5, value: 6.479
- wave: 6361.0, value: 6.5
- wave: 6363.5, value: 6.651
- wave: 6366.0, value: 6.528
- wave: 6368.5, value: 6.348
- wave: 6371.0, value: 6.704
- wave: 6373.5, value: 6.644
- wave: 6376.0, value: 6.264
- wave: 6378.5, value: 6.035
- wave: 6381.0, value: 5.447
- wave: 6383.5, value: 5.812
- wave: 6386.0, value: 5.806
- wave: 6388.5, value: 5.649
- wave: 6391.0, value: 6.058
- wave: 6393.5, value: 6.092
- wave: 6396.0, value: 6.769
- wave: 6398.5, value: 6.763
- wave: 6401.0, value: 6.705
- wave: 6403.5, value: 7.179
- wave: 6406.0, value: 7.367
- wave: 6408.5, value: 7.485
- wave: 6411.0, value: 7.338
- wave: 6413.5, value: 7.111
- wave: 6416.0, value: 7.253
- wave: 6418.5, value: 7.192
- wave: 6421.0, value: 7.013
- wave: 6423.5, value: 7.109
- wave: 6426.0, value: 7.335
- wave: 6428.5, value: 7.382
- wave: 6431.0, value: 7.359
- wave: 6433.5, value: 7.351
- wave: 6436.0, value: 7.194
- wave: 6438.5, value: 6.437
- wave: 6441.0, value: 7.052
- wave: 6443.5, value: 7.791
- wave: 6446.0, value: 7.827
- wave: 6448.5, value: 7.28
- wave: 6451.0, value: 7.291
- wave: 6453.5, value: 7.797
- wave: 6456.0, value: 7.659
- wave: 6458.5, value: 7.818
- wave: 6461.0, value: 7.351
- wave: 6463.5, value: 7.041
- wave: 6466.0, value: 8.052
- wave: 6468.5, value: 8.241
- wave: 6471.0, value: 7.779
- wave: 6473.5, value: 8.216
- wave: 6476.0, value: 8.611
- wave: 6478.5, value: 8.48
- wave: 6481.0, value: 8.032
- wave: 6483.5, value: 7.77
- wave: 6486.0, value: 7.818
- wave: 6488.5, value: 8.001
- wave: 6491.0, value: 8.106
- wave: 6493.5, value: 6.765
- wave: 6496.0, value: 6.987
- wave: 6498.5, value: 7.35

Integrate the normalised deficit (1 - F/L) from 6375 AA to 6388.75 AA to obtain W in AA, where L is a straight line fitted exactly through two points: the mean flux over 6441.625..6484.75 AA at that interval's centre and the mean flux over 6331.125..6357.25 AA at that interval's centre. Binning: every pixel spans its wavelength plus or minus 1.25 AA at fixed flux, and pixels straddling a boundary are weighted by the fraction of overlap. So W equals 2.6 AA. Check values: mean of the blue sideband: 6.9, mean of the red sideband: 7.81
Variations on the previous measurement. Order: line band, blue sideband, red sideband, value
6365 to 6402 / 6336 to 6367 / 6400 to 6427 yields 4.1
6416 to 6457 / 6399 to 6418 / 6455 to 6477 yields 1.1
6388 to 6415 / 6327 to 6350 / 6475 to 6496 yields 1.8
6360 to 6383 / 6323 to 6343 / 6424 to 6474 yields 2.2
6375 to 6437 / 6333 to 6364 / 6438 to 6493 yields 4.5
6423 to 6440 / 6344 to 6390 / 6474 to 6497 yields 0.1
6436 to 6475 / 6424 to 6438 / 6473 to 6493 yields 0.4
